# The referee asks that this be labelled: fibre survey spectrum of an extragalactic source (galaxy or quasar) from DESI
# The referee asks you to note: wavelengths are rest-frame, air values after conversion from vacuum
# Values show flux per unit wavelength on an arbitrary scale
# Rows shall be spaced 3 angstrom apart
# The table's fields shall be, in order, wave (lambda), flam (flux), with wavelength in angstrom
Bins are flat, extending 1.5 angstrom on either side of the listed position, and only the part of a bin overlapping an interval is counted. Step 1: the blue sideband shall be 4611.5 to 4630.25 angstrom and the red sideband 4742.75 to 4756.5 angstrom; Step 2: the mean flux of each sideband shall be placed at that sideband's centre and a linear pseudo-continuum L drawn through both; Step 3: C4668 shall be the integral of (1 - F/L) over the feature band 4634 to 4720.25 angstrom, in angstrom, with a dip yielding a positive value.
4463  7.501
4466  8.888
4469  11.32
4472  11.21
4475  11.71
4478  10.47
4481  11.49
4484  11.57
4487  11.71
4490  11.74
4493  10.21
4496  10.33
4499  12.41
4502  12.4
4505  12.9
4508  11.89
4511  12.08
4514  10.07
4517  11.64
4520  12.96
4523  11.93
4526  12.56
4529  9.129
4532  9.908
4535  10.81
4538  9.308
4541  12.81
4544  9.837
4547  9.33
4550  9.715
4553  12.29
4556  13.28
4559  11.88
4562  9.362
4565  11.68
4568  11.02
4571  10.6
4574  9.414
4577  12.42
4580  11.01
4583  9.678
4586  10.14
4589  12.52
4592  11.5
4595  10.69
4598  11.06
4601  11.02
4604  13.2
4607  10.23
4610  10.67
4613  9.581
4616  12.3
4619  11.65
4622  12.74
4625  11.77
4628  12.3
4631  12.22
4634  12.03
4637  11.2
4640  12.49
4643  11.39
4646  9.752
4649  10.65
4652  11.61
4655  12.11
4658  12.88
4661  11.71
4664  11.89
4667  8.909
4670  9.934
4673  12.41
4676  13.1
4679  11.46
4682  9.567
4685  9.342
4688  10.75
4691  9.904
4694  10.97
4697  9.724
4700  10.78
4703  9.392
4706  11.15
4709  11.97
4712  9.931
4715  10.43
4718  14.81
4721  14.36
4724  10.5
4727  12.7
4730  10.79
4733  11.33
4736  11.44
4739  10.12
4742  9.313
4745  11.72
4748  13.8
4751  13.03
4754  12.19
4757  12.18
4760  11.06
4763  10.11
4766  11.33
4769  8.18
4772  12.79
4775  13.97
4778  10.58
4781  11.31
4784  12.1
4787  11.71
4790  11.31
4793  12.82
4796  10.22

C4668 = 6.66 angstrom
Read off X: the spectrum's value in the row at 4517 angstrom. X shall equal 11.64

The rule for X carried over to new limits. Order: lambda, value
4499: 12.41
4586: 10.14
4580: 11.01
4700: 10.78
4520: 12.96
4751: 13.03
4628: 12.3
